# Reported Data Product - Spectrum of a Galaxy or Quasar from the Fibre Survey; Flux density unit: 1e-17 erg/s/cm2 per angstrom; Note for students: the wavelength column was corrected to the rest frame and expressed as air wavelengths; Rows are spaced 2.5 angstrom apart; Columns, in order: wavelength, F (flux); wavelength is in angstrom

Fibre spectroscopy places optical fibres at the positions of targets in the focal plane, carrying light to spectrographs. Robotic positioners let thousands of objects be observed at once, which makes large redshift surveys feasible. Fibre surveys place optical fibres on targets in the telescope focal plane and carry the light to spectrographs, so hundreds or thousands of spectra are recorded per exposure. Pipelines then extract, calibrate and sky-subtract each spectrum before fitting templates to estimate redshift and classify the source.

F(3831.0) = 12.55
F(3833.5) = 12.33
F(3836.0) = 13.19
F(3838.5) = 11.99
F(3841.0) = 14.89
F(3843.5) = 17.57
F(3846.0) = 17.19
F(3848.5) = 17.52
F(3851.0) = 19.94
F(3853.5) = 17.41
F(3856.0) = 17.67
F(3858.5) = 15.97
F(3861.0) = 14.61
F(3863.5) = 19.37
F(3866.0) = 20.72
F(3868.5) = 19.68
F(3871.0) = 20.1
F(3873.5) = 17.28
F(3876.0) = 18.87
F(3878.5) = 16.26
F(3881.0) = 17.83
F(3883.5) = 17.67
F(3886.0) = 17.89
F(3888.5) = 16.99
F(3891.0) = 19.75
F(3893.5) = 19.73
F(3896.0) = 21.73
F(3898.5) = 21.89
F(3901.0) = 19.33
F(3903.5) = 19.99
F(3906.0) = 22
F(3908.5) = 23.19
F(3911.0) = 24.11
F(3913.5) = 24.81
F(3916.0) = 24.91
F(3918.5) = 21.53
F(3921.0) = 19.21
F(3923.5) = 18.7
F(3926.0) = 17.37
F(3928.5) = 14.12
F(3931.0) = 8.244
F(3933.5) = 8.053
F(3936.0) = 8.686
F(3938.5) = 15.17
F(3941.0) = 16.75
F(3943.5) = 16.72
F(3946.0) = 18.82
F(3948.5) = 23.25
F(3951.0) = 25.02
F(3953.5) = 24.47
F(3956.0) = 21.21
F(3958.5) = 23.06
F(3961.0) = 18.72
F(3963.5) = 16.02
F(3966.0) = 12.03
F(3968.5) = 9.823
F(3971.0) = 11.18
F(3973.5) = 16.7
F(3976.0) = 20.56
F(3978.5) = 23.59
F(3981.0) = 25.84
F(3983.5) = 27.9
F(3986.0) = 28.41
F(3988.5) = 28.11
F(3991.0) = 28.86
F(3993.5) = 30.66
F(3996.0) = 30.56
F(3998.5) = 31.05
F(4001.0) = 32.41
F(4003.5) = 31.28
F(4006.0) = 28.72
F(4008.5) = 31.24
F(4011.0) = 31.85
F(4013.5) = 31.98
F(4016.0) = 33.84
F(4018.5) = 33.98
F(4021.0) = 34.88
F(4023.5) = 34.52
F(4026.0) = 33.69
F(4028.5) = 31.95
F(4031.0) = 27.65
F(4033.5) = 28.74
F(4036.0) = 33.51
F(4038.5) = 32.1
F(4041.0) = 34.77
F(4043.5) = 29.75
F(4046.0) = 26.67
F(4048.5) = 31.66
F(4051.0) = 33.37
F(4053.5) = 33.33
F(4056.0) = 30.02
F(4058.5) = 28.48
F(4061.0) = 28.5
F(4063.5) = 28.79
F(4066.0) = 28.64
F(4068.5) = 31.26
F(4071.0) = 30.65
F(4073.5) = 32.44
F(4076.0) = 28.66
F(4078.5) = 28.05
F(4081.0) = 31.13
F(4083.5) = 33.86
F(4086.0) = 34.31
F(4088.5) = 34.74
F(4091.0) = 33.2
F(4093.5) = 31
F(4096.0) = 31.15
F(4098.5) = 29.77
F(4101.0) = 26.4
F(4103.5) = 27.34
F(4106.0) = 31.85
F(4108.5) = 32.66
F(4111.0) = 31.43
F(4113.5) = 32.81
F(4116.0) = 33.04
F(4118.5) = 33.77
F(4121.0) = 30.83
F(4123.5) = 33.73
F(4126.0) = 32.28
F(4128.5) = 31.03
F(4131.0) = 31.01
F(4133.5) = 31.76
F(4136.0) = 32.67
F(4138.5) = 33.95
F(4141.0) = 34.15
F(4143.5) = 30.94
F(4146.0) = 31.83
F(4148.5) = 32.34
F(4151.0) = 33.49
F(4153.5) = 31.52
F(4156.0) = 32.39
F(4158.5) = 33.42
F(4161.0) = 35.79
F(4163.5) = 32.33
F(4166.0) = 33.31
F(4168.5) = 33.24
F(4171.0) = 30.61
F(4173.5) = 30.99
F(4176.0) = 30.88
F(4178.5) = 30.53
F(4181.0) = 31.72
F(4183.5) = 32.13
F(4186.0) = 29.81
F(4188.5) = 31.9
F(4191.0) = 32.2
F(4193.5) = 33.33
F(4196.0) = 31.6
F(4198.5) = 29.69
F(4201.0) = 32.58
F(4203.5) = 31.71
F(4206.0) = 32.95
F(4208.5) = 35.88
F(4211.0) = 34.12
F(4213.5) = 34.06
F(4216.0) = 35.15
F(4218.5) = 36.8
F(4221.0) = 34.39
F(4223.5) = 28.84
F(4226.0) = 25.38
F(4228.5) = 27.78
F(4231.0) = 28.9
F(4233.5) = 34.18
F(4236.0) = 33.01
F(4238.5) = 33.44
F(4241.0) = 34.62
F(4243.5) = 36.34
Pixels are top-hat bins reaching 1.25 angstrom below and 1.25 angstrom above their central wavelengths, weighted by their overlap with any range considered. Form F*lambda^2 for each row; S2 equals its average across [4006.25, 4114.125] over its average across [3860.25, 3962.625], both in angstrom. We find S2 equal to 1.78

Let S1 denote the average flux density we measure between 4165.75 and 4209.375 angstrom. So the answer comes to 31.9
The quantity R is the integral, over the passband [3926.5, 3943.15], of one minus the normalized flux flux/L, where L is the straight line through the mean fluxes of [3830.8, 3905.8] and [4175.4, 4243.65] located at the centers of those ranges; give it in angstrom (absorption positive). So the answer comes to 6.7 angstrom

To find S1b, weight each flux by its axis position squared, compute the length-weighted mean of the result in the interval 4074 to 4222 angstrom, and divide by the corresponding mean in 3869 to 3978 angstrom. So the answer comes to 2.0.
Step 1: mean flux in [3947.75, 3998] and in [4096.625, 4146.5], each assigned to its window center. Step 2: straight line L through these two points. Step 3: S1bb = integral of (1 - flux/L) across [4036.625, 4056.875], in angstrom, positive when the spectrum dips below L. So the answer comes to -3.4 angstrom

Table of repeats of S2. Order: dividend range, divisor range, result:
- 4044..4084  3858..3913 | 1.70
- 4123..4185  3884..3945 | 1.98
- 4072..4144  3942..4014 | 1.41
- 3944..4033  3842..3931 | 1.44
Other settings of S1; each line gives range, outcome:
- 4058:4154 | 31.4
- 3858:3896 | 18.3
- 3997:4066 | 31.4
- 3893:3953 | 18.9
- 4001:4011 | 30.8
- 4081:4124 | 31.8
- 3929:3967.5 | 17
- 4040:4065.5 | 30.4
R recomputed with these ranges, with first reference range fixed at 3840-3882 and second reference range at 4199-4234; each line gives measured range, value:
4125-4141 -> -1.89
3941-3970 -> 3.71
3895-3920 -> -3.29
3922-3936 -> 5.14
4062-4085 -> -3.44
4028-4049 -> -4.75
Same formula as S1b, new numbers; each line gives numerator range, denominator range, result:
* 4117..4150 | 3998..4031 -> 1.06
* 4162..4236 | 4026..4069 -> 1.12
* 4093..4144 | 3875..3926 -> 1.74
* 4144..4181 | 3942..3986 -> 1.79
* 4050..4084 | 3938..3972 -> 1.78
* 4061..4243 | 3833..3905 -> 2.06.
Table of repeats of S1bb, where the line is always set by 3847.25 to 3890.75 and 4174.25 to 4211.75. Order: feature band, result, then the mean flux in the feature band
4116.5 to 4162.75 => -4.5 angstrom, 32.6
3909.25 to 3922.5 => -1.9 angstrom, 22.8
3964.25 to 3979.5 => 4.7 angstrom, 15.5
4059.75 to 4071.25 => -1.3 angstrom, 29.5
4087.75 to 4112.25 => -2.5 angstrom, 30.9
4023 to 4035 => -3.0 angstrom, 31.2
